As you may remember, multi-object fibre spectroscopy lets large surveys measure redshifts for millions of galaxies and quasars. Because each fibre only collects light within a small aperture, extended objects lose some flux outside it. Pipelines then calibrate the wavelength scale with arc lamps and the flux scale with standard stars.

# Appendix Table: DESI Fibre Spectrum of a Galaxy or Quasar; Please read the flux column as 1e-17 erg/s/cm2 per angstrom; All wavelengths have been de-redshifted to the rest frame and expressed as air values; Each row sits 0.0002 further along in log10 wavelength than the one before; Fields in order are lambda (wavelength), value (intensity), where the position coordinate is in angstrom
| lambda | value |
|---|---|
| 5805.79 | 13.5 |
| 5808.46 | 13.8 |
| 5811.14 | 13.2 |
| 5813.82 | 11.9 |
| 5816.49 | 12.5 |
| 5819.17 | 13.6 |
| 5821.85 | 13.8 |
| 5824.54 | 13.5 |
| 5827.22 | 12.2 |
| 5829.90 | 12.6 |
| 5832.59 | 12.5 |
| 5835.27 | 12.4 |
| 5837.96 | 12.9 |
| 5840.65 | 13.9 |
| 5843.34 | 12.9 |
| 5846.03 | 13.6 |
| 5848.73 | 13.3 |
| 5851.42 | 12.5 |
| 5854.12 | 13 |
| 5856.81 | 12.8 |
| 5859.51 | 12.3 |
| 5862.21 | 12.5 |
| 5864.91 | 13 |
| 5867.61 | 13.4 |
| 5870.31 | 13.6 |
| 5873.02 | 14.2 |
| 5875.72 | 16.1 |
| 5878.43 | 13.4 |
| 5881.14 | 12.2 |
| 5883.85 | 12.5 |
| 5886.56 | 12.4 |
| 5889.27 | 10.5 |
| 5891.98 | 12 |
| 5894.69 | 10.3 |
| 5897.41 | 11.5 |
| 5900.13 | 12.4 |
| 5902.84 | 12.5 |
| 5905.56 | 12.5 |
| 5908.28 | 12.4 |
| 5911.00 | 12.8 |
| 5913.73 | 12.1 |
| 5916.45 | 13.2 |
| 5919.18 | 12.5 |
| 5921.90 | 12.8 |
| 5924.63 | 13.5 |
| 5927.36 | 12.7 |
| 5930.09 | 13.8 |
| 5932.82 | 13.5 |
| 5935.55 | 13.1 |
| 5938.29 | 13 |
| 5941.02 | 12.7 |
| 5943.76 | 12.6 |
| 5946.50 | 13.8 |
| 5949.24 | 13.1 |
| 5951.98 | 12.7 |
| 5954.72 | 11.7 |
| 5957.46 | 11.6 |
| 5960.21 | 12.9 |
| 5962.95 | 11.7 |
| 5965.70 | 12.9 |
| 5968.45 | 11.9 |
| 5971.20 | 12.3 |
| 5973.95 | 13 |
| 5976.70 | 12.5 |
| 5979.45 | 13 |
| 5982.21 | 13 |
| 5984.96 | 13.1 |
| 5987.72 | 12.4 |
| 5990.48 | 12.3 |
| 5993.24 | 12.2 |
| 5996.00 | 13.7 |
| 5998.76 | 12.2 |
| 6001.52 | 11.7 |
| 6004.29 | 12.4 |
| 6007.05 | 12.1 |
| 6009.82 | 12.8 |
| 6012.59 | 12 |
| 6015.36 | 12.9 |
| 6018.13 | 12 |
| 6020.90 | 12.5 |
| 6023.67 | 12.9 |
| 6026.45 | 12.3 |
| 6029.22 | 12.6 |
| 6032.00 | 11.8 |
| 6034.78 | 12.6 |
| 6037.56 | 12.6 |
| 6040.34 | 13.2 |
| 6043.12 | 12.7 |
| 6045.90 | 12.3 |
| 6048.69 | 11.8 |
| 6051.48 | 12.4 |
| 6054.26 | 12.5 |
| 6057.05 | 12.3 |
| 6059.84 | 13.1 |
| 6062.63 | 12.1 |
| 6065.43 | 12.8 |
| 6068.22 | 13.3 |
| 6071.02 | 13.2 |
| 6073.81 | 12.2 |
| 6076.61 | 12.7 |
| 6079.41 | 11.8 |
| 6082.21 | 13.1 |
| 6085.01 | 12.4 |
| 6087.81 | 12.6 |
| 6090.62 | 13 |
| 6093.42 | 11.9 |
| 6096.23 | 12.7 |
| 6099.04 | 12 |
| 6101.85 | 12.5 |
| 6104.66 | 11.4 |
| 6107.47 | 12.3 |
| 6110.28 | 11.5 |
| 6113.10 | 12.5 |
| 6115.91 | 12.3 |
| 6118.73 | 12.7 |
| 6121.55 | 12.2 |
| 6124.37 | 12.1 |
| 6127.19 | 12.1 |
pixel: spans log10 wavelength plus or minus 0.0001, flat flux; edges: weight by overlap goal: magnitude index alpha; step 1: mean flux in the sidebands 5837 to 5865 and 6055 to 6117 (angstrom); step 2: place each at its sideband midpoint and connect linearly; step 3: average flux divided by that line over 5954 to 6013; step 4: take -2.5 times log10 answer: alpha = 0.02 mag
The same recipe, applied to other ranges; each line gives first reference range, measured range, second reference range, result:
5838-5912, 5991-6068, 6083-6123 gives -0.002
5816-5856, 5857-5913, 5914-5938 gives 0.037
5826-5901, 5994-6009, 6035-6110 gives 0.013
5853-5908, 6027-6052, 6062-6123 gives 0.003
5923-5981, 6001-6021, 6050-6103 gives 0.031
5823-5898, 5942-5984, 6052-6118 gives 0.005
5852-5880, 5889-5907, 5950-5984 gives 0.118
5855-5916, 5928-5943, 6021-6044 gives -0.047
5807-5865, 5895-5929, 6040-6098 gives 0.026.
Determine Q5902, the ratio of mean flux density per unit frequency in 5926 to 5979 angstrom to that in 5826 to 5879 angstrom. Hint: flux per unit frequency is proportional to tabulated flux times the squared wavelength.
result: 1.0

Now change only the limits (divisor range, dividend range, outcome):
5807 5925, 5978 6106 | 1.04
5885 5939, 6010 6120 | 1.05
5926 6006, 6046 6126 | 1.02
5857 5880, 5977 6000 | 0.98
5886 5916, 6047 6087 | 1.11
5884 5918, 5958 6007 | 1.07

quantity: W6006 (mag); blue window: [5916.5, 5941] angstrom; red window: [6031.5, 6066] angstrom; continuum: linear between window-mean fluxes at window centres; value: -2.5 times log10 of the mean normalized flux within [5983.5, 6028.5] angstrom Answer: 0.02 mag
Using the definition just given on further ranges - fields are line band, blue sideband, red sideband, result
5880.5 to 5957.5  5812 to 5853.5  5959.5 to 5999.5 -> 0.02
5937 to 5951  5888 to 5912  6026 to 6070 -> -0.08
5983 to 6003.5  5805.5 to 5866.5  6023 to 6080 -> 0.01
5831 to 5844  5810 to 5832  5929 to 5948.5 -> 0.00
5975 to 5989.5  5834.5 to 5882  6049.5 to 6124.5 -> 0.00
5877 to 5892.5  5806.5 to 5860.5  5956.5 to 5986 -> 0.05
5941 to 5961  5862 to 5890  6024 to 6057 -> 0.02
